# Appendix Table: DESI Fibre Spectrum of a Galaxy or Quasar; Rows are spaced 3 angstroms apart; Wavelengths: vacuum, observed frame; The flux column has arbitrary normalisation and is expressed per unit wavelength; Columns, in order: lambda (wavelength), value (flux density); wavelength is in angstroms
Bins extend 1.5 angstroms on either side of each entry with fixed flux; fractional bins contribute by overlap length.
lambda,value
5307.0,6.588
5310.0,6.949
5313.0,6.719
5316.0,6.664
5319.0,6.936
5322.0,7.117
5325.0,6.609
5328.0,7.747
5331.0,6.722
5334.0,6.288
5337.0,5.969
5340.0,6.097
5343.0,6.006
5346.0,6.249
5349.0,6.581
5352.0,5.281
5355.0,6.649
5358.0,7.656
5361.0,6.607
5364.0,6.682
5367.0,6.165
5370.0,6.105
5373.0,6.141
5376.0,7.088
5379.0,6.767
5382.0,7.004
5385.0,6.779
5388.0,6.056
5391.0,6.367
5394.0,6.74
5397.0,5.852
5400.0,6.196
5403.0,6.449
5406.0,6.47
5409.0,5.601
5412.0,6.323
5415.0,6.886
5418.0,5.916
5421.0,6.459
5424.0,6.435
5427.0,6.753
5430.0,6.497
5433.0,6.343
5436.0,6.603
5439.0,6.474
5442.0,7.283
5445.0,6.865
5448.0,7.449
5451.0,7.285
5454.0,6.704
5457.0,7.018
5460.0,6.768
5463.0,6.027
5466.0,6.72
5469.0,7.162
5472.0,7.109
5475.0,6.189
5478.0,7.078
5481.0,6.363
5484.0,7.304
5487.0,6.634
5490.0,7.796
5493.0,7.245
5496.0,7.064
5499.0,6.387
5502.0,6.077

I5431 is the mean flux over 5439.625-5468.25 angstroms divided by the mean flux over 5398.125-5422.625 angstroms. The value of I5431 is 1.10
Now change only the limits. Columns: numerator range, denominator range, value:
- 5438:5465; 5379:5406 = 1.07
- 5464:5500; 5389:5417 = 1.10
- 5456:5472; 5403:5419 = 1.08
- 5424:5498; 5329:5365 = 1.07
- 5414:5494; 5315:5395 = 1.04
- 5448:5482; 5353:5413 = 1.05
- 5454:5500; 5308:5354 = 1.05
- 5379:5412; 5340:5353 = 1.05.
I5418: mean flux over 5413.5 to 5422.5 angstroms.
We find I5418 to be 6.42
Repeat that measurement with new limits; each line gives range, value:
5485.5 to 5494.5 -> 7.23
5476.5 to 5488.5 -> 6.84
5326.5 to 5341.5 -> 6.56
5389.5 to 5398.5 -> 6.32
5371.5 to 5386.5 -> 6.76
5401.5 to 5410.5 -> 6.17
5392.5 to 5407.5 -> 6.34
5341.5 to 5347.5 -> 6.13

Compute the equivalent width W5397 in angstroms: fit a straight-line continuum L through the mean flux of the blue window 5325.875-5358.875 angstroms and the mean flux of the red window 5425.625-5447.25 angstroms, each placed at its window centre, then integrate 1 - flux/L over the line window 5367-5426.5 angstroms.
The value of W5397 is 1.8 angstroms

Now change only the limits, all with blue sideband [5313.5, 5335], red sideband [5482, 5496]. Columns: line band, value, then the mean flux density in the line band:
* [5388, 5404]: 1.6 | 6.29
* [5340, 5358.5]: 1.6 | 6.31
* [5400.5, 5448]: 3.7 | 6.51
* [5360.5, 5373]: 1.1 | 6.34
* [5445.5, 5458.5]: 0.0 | 7.09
